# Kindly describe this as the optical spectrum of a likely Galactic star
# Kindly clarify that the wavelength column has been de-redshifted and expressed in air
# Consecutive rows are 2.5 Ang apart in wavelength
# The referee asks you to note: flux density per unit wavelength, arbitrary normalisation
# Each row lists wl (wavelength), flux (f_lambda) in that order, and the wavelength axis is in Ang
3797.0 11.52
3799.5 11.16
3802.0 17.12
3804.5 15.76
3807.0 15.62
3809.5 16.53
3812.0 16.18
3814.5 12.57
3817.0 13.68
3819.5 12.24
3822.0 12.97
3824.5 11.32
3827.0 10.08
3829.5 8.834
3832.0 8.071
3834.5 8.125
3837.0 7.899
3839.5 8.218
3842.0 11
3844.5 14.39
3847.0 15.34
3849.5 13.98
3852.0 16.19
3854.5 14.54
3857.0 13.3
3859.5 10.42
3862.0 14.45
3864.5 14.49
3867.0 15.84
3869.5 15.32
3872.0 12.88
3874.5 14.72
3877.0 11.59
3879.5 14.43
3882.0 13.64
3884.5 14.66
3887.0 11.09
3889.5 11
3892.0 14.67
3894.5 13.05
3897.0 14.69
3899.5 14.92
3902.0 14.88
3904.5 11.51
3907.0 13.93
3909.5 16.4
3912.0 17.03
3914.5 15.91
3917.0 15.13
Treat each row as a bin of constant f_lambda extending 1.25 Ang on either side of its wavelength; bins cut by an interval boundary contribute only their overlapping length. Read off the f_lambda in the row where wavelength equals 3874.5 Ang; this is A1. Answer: 14.72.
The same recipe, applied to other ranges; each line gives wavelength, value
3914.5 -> 15.91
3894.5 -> 13.05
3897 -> 14.69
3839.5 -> 8.218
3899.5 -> 14.92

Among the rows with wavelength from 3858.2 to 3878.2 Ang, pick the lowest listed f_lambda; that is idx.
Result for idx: 10.42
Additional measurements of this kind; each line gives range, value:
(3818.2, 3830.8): 8.834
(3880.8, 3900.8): 11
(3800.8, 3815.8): 12.57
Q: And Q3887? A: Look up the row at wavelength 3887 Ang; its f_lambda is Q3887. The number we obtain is 11.09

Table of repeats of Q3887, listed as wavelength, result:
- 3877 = 11.59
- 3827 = 10.08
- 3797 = 11.52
